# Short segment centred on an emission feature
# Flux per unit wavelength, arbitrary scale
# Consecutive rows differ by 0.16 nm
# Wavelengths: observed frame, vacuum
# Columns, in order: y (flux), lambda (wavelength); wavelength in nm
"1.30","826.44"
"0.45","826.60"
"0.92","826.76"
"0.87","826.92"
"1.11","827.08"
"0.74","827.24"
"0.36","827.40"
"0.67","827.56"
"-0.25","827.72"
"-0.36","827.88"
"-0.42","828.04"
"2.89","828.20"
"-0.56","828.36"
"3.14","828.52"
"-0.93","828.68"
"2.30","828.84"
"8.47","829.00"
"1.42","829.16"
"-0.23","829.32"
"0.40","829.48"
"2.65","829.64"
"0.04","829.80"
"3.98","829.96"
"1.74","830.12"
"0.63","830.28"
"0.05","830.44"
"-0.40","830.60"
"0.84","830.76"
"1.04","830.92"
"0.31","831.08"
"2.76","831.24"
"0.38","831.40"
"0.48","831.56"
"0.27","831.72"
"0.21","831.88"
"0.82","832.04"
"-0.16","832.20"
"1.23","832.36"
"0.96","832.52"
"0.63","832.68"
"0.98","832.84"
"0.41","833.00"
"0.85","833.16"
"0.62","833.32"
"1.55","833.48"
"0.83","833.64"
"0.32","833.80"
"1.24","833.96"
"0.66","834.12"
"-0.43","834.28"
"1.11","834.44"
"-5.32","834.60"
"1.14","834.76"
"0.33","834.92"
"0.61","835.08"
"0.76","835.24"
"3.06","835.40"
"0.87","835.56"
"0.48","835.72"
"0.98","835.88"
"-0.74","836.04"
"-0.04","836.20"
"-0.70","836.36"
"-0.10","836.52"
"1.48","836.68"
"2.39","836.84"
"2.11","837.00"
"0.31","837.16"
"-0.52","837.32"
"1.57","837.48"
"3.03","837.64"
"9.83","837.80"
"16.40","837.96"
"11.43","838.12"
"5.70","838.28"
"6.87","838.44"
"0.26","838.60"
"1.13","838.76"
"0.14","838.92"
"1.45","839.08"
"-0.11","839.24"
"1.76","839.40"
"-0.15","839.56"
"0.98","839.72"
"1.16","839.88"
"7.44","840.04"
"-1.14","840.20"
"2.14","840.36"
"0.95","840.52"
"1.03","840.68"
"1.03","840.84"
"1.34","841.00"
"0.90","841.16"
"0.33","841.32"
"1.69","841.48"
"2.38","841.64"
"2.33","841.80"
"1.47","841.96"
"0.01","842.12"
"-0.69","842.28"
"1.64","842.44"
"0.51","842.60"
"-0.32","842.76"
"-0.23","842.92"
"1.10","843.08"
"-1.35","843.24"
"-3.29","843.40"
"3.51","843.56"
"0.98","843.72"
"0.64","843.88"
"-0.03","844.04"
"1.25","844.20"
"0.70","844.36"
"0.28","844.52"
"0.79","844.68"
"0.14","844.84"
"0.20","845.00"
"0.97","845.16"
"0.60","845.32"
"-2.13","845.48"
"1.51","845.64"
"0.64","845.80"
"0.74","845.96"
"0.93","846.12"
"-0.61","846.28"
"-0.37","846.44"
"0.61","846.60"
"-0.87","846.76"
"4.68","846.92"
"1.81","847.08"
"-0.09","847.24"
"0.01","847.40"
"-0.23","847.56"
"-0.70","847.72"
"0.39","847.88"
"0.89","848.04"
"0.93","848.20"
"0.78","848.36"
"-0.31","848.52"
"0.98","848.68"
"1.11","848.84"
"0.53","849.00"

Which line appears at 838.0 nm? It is H-beta 4861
